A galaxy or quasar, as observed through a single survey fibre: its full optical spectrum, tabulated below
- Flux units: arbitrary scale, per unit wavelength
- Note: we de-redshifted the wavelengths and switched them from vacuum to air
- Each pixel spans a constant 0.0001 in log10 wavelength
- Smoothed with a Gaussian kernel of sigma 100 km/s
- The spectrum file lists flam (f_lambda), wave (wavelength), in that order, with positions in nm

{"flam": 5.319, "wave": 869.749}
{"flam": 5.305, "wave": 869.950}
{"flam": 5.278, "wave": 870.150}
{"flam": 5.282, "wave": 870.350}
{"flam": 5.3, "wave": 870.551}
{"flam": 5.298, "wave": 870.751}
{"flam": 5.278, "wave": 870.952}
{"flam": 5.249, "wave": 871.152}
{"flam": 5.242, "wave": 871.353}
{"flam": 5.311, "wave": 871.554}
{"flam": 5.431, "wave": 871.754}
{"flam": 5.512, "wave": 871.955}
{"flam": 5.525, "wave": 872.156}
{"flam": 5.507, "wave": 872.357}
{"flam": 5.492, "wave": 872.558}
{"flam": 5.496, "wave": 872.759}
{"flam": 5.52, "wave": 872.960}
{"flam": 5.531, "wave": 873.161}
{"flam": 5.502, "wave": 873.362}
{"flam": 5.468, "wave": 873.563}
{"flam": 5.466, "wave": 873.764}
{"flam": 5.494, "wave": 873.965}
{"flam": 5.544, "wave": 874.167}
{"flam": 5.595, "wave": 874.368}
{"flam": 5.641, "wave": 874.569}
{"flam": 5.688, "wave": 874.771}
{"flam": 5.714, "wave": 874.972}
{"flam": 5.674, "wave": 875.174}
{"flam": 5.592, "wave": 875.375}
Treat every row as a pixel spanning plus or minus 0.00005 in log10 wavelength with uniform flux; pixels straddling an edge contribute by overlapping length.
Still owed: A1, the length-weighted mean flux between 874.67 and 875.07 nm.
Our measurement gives 5.7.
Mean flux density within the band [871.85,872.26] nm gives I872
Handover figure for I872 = 5.51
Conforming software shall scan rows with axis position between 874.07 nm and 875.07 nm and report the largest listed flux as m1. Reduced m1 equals 5.714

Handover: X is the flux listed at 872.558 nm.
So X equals 5.492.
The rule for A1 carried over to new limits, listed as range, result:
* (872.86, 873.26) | 5.53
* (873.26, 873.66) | 5.49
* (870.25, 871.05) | 5.29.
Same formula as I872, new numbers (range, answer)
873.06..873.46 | 5.52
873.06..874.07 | 5.49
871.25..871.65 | 5.27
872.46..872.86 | 5.49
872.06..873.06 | 5.51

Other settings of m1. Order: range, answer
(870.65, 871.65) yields 5.311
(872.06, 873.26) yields 5.531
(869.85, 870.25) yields 5.305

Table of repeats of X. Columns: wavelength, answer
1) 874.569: 5.641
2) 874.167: 5.544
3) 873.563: 5.468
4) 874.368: 5.595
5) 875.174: 5.674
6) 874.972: 5.714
